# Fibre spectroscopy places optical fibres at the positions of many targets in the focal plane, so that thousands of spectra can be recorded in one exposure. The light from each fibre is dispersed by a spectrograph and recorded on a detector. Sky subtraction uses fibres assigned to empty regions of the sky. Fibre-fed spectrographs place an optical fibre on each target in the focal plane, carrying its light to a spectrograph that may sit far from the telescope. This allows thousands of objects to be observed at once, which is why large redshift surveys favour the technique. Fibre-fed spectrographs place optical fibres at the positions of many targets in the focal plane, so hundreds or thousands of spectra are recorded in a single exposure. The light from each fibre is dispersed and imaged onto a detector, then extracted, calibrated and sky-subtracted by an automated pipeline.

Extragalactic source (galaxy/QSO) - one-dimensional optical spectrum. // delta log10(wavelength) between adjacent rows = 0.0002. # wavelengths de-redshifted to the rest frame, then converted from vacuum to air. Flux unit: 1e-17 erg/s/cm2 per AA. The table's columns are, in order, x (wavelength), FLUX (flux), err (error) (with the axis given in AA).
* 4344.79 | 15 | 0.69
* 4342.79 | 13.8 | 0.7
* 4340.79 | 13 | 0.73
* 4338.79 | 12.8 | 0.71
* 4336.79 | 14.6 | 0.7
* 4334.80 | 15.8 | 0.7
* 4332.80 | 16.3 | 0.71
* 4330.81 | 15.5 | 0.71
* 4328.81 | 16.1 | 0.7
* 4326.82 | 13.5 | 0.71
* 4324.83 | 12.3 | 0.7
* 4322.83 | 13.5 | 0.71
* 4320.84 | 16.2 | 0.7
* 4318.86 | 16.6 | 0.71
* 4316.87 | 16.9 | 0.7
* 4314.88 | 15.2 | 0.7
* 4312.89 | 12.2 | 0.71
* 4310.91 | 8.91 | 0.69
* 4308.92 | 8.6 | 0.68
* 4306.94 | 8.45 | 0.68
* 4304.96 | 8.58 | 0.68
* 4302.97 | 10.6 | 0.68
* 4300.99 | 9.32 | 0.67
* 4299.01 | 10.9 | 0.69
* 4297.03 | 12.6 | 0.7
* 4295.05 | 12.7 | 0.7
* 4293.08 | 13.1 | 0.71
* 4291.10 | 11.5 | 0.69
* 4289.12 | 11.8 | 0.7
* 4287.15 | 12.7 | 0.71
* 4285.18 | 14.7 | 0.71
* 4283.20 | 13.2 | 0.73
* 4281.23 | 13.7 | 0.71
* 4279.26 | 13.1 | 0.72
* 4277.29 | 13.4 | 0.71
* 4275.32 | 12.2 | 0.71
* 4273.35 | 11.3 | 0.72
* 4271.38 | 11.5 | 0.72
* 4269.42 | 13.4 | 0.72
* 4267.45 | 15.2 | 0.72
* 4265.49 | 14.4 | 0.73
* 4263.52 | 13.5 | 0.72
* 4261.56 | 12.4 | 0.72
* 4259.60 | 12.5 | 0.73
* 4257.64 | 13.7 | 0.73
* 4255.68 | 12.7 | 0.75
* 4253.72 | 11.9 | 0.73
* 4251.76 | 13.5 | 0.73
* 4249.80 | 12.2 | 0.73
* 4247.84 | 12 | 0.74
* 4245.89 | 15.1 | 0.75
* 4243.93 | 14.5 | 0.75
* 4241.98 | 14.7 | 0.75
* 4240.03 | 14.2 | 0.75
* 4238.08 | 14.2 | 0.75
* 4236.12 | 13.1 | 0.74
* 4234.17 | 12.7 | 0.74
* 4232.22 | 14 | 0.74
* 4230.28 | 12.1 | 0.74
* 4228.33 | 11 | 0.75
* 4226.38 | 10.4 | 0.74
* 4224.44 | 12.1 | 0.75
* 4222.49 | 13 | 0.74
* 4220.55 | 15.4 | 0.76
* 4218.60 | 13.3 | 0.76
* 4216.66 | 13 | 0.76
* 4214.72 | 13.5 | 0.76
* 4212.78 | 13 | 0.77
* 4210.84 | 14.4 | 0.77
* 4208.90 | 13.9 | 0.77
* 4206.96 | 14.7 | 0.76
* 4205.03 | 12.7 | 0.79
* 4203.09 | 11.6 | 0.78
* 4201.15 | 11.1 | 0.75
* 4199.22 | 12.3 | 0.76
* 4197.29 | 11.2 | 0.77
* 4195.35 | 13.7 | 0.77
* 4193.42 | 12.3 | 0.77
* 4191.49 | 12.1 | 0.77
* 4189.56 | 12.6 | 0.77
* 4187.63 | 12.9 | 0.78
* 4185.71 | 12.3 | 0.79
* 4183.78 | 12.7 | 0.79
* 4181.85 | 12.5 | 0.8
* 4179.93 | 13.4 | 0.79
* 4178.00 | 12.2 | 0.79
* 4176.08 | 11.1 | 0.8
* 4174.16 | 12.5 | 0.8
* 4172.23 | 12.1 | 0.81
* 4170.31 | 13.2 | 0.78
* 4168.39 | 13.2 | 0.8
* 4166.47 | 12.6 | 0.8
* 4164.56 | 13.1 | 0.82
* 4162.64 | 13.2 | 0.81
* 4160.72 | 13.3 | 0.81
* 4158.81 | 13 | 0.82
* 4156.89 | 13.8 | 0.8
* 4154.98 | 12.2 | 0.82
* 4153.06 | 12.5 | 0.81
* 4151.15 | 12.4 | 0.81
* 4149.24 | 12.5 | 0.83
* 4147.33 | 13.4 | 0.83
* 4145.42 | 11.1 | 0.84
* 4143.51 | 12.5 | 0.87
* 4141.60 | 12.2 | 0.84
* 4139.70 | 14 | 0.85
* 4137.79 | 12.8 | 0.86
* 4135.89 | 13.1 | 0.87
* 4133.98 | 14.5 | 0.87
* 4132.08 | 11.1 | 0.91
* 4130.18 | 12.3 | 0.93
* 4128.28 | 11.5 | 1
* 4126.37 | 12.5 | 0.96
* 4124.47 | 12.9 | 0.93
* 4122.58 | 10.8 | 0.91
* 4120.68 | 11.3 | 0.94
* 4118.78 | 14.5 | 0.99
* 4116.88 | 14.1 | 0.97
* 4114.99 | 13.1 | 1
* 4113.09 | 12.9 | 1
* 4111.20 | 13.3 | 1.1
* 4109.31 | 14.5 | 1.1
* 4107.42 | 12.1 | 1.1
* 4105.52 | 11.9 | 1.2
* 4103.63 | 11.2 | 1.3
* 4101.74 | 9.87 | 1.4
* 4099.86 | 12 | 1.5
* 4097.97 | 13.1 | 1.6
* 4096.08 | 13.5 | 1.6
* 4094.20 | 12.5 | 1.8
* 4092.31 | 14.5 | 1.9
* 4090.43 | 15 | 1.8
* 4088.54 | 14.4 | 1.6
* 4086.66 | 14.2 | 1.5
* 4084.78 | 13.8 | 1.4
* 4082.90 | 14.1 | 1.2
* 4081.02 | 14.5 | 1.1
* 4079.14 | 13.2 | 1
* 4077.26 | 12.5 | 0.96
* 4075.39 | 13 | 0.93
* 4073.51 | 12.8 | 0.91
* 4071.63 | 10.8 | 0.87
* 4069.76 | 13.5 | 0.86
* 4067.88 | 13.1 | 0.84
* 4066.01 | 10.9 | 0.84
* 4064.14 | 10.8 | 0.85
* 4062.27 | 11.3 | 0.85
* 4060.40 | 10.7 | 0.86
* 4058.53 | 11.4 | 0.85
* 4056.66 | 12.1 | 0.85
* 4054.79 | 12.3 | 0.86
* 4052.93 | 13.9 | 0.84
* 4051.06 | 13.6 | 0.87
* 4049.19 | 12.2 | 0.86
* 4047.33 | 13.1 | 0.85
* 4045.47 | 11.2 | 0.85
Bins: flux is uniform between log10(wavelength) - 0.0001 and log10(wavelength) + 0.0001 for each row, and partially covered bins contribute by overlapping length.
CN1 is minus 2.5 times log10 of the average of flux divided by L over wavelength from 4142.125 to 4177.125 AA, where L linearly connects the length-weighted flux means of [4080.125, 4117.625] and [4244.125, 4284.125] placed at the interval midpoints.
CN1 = 0.04 mag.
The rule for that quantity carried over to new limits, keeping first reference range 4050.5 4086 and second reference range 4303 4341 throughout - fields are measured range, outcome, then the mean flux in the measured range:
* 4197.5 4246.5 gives -0.01 mag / 13.2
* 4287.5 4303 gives 0.14 mag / 11.7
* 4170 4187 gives 0.04 mag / 12.4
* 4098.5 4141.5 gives 0.01 mag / 12.6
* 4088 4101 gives -0.07 mag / 13.5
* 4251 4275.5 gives 0.02 mag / 13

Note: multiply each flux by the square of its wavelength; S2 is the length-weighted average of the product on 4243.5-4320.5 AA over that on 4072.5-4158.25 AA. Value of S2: 1.06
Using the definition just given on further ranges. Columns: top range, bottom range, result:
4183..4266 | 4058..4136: 1.09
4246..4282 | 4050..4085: 1.14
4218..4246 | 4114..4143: 1.10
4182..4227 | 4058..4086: 1.10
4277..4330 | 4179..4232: 1.04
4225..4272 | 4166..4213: 1.07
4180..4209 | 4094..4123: 1.04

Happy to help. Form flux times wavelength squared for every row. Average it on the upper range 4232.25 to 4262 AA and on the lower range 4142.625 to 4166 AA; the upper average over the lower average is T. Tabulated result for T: 1.1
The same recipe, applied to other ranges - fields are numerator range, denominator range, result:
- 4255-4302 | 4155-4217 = 1.04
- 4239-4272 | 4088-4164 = 1.12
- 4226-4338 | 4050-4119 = 1.12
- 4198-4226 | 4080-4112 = 1.05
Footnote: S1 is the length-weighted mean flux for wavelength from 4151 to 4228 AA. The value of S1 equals 12.8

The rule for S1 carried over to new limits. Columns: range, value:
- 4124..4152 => 12.6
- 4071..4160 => 12.9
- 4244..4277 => 13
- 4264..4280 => 13.1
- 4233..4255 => 13.5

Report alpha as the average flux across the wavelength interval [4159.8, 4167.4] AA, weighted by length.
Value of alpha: 13.1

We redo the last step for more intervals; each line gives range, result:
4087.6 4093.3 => 14.6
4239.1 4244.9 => 14.5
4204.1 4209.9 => 13.8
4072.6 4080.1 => 12.9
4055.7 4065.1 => 11.3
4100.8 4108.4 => 11.3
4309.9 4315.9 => 12.1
